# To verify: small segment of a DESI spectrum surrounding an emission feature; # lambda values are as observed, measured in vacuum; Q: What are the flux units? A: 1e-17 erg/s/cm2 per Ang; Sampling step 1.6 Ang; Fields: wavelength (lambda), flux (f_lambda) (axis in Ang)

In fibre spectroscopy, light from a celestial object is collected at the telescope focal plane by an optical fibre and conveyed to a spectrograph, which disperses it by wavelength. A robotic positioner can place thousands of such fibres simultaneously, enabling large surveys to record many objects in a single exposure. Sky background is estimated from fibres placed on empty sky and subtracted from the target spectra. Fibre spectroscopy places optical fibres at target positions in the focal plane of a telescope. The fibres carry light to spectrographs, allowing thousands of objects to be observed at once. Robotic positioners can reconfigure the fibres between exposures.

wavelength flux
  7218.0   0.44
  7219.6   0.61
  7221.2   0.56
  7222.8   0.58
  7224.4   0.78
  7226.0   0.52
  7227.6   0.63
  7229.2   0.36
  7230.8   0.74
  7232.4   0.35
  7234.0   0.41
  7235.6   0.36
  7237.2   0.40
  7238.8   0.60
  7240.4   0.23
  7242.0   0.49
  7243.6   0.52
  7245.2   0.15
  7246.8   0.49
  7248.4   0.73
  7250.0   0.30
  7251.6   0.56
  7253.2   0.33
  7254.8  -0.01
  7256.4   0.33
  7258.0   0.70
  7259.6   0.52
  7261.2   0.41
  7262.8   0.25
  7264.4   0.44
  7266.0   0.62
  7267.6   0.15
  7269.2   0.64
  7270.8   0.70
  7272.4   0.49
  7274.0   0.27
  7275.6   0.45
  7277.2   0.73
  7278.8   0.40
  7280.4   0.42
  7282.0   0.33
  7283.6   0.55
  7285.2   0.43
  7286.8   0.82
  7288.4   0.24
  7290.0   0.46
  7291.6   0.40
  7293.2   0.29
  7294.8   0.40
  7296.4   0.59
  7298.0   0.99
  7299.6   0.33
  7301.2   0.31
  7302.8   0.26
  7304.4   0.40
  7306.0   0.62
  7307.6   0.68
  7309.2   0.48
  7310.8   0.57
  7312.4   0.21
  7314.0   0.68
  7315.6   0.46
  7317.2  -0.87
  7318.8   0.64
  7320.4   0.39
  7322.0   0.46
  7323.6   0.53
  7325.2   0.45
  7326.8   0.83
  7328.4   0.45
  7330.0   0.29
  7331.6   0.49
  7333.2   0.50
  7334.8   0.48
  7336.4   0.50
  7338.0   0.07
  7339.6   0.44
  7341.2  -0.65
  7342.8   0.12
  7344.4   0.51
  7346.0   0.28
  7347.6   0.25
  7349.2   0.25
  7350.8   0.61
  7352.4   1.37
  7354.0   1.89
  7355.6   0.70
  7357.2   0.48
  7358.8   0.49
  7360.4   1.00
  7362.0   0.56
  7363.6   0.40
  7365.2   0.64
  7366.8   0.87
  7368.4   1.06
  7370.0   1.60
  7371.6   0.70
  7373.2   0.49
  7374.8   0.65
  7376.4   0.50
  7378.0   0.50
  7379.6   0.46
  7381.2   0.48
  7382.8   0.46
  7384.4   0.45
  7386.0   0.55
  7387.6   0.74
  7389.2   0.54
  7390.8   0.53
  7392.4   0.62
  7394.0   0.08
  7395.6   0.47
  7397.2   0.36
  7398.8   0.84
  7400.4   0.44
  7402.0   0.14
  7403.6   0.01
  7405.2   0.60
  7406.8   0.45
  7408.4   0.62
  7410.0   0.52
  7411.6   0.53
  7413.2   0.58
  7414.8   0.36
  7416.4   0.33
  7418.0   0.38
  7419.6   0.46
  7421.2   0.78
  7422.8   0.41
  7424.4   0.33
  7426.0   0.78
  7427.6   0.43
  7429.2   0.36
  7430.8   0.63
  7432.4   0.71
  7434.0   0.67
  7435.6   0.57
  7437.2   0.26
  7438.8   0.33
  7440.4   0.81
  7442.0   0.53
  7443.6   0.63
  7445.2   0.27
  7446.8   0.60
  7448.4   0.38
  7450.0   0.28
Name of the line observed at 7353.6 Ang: [S II]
